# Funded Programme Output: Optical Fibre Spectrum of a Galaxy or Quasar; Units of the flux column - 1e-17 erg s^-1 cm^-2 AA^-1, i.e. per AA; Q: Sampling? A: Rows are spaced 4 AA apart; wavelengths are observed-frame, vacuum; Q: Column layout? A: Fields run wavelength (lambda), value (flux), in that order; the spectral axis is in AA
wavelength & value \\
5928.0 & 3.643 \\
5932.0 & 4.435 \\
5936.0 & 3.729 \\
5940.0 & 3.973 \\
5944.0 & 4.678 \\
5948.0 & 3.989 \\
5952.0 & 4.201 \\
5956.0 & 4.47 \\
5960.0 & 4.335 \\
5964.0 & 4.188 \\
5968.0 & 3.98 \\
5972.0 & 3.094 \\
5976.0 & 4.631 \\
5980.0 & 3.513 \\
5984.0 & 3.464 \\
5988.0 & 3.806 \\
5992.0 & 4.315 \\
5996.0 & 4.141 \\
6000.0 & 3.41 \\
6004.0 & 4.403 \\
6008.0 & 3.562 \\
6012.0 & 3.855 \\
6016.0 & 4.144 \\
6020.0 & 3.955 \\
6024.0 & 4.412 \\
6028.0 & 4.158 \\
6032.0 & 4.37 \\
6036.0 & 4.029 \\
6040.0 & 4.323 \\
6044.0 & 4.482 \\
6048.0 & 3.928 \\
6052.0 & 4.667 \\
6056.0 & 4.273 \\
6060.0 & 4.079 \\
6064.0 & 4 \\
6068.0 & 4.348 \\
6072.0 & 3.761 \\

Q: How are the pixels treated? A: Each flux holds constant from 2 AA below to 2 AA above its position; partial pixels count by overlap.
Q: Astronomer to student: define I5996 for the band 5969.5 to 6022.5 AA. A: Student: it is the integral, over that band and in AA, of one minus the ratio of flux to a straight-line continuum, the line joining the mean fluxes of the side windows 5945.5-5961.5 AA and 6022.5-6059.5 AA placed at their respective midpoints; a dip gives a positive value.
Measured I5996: 4.92 AA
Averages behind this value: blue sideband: 4.26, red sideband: 4.28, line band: 3.87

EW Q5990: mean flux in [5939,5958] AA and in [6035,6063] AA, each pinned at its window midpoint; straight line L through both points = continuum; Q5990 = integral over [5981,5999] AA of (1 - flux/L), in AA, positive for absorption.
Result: 1.6 AA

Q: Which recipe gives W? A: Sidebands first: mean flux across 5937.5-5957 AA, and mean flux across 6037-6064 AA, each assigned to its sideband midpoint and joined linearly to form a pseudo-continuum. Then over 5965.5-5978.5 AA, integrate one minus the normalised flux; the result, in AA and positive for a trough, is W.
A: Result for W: 1.1 AA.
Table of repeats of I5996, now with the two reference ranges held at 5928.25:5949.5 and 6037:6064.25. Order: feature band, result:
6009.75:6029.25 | 0.6 AA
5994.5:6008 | 0.9 AA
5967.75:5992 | 2.3 AA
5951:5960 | -0.5 AA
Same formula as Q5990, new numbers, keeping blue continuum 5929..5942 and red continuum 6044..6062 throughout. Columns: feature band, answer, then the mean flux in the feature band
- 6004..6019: 0.9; 3.93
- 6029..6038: 0.1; 4.19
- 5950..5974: 0.1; 4.04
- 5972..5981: 0.4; 3.92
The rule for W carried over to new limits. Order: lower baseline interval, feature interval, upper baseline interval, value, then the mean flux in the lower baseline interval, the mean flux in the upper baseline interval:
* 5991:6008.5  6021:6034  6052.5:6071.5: -0.7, 3.98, 4.18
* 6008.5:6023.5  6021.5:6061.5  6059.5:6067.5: -2.3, 3.99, 4.09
